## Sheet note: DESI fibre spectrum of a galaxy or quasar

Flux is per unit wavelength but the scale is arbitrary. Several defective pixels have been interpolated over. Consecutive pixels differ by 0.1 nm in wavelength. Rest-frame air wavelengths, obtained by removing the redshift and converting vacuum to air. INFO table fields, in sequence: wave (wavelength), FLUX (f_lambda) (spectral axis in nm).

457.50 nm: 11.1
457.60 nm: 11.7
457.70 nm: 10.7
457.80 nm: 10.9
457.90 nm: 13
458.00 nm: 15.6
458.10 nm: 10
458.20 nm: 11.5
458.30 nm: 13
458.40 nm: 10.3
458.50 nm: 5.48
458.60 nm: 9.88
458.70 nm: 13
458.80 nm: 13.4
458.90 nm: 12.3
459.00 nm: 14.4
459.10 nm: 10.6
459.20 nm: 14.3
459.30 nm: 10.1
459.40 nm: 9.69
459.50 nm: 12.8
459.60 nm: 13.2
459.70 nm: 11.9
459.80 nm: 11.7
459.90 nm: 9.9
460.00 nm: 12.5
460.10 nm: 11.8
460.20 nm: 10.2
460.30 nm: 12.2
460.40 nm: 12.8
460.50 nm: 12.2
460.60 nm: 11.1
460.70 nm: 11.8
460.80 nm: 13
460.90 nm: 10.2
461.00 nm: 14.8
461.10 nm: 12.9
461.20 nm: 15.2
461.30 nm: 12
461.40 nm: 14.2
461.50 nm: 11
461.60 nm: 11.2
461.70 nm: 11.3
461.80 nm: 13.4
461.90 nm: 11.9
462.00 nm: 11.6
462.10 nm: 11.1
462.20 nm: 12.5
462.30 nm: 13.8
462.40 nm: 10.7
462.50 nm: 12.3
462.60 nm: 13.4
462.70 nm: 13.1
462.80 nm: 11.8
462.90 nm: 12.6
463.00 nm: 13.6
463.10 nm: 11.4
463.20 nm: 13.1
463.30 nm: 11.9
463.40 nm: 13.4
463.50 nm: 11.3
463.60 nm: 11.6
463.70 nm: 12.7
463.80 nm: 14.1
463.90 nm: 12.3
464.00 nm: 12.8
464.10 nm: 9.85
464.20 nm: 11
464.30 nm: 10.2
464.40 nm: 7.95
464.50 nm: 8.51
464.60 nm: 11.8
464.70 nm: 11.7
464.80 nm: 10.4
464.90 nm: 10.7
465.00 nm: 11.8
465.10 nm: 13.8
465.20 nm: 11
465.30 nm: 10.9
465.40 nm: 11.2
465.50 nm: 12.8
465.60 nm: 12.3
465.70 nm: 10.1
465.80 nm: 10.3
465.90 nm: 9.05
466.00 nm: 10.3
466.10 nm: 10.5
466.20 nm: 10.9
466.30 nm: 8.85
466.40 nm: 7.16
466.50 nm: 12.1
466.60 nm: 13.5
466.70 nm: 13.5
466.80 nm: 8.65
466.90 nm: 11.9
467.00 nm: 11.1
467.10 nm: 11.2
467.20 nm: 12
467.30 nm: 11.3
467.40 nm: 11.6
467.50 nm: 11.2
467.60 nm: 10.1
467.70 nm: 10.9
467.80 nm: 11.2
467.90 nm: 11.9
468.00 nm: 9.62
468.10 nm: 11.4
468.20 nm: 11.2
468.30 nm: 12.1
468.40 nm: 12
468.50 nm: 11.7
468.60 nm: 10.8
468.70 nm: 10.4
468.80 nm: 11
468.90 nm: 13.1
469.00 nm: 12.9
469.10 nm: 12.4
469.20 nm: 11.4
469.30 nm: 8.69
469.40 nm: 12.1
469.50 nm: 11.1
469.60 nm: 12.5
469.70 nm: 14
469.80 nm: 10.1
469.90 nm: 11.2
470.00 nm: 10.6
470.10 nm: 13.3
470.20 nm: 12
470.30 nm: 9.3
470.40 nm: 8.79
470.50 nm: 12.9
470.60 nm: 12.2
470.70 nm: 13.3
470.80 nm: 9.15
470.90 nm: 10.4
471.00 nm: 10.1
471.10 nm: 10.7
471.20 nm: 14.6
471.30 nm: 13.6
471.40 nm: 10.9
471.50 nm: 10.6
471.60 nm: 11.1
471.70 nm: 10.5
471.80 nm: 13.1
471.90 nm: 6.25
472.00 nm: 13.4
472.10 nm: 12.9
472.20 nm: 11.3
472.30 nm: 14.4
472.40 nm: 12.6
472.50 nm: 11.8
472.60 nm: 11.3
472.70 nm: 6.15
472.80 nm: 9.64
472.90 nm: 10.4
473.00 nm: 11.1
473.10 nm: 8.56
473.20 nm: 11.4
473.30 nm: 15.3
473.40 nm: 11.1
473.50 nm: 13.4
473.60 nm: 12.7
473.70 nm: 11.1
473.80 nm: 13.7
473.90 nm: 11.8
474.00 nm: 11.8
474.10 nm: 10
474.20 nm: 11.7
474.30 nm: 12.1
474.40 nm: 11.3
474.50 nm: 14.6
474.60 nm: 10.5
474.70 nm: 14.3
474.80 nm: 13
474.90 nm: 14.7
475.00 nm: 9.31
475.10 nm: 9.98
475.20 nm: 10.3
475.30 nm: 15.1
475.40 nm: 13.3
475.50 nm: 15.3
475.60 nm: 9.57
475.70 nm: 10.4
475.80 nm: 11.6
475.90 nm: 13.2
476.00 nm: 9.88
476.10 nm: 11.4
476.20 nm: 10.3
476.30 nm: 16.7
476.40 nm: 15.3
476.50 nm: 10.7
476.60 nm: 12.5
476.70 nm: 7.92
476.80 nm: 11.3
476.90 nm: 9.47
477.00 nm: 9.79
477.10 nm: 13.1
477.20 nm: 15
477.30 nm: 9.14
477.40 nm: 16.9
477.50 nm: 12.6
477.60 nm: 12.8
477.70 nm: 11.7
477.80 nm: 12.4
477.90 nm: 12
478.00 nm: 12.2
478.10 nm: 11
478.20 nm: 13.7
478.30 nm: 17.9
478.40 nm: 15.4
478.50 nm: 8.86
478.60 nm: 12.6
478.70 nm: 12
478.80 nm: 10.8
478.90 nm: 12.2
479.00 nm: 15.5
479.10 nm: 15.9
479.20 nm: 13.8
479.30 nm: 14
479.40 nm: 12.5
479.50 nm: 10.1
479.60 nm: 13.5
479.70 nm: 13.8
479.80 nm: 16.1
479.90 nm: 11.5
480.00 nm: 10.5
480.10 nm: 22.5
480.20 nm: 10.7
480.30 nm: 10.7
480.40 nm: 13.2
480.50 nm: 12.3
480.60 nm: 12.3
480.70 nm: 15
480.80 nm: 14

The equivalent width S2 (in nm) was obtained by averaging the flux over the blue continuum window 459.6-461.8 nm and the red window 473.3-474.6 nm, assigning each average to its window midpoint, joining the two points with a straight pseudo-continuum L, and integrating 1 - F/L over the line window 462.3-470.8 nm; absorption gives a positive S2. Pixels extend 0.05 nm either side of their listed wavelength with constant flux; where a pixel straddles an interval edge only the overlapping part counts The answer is 0.513 nm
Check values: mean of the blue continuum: 12.1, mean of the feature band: 11.4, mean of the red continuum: 12.2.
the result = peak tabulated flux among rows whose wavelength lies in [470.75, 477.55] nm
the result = 16.9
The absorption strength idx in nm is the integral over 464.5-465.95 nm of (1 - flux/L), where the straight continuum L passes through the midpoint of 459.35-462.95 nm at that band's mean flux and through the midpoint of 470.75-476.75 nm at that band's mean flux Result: 0.10 nm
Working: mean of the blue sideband 12.2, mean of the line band 11.2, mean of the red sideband 11.7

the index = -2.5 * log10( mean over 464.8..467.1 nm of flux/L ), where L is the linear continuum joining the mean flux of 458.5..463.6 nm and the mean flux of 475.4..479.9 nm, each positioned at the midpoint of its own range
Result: 0.12 mag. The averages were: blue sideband 12.1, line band 11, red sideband 12.6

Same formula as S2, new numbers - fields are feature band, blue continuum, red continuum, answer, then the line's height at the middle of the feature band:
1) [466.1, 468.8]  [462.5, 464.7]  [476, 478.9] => 0.20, 12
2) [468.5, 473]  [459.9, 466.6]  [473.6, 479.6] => 0.27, 12.1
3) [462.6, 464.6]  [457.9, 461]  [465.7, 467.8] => -0.10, 11.2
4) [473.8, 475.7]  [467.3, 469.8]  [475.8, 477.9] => -0.03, 11.9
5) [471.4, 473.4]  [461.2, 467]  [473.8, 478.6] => 0.15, 12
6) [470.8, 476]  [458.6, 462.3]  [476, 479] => 0.26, 12.3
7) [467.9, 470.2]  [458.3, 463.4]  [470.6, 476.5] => 0.06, 11.9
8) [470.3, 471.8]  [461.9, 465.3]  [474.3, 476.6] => 0.10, 12.1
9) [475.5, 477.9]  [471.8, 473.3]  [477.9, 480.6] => 0.07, 12.4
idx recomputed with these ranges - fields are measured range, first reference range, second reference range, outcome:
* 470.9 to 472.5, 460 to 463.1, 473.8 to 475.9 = 0.06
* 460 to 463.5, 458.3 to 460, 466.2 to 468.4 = -0.29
